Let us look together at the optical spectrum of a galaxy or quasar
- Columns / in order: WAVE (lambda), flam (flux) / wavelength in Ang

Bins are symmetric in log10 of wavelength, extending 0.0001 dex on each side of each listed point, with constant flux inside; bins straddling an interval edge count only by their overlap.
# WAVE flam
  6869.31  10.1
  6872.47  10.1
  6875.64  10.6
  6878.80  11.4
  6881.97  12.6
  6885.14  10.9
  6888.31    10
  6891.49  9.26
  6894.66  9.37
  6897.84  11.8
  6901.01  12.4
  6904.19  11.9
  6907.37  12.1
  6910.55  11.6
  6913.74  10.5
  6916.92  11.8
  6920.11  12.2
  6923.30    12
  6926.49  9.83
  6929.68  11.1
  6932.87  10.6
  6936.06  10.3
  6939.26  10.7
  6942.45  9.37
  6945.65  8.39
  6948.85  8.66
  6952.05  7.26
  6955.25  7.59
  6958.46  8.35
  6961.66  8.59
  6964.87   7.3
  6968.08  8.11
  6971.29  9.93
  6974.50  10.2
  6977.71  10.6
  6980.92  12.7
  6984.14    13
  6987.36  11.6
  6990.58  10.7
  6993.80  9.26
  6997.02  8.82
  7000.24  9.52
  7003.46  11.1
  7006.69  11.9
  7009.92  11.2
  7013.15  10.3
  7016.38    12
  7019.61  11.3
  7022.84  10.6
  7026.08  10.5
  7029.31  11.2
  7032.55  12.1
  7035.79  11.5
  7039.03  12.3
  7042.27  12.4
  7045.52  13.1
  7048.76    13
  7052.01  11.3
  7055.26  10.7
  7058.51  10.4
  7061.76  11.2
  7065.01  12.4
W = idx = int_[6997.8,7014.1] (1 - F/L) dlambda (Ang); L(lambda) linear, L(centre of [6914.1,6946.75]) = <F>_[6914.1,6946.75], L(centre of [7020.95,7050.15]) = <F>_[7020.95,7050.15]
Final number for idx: 1.1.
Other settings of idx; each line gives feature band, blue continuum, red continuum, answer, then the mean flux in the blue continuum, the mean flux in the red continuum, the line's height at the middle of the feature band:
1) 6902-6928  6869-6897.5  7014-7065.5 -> -1.8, 10.6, 11.6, 10.8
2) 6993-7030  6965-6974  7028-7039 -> 0.3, 8.88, 11.7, 10.7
